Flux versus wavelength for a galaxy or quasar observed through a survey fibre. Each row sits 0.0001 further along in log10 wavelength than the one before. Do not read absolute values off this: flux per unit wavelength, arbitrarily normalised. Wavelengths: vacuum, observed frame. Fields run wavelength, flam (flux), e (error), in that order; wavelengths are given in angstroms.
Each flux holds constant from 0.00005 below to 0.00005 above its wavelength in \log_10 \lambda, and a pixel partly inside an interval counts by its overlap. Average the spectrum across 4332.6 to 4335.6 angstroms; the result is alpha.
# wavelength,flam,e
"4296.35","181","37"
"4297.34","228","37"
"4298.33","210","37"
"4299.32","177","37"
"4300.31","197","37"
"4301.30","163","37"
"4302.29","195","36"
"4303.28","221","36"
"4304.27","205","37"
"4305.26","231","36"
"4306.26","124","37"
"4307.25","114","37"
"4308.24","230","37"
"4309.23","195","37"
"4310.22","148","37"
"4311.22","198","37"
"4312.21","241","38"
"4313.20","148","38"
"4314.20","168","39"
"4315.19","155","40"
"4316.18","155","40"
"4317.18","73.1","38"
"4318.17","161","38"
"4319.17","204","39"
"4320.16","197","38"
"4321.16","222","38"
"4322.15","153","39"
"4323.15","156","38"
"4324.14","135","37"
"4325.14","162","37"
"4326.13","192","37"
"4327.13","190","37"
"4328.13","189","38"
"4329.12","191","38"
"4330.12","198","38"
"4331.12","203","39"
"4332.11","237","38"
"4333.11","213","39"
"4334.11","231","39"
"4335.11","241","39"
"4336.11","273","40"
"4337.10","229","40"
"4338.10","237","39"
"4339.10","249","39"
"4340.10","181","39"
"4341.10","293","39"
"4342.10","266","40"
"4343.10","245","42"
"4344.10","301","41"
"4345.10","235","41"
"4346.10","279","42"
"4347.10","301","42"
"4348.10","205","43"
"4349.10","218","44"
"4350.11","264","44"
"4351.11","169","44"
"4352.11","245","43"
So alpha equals 228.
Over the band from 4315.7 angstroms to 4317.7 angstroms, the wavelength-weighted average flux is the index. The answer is 114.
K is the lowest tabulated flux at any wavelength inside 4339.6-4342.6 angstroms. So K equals 181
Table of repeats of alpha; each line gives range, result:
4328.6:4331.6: 197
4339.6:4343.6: 246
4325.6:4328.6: 190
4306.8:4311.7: 177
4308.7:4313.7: 186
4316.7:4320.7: 160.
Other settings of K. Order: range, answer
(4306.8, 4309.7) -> 114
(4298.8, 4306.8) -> 124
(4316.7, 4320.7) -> 73.1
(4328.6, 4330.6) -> 191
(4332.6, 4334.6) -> 213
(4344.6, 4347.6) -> 235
